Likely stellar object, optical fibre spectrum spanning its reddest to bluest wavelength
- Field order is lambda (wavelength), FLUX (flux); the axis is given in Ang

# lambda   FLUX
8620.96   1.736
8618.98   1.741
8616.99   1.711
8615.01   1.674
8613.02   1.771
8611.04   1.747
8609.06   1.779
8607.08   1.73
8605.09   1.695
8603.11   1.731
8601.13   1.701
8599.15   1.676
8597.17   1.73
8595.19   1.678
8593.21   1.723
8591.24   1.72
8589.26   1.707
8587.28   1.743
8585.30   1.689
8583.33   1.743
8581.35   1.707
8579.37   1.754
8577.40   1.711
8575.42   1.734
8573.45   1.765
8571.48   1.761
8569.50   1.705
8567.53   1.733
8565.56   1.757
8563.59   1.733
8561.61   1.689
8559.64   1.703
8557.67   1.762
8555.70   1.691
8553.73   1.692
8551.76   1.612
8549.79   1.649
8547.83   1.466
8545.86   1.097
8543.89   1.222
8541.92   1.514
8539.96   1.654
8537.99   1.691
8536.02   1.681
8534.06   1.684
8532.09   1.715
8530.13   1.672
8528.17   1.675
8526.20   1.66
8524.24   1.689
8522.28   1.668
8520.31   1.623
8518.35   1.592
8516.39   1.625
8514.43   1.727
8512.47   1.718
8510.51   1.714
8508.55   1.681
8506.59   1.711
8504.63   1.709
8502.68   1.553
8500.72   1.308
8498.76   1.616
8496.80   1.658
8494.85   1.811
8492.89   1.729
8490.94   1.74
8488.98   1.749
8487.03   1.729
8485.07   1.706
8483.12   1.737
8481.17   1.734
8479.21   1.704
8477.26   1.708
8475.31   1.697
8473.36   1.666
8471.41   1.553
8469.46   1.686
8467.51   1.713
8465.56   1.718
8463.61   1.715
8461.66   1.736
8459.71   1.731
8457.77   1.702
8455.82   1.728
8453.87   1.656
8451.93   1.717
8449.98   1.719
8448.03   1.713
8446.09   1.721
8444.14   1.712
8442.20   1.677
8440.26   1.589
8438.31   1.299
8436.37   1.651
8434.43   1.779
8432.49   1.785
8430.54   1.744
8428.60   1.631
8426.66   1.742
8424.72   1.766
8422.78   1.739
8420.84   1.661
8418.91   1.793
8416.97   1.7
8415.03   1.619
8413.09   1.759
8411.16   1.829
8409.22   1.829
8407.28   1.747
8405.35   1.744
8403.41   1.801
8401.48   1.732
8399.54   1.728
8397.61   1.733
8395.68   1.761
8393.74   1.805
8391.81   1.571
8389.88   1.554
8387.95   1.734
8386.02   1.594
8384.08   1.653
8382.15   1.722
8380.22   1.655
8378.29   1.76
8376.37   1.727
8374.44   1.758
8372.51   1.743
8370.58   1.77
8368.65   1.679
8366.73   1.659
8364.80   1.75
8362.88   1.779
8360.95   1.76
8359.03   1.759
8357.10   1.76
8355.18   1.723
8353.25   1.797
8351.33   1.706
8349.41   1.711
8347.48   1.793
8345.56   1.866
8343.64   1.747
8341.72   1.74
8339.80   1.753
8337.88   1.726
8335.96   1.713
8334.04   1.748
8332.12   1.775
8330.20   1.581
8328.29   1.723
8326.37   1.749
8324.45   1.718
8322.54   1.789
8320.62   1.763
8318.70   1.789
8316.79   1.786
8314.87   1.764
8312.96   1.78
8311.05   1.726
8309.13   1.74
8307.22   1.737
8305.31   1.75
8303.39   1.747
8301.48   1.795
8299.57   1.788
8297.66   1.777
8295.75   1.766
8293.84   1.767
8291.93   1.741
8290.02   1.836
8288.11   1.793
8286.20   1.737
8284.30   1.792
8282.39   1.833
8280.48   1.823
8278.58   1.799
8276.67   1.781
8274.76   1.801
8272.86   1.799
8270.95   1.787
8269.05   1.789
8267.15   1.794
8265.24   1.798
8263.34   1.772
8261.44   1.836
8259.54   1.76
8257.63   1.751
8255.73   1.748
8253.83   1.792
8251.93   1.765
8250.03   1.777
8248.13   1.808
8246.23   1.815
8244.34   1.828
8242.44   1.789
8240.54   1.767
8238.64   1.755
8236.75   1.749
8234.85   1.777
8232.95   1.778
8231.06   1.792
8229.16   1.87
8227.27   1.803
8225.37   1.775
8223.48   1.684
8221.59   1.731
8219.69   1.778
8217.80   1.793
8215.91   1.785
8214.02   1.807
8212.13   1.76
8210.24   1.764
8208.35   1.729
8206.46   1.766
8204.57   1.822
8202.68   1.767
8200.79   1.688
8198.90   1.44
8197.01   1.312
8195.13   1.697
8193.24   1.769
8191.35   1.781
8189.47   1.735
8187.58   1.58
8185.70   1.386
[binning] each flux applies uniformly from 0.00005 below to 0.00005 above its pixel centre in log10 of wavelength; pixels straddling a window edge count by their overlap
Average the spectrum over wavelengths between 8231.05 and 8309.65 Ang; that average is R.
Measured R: 1.78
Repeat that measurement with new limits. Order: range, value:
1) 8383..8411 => 1.72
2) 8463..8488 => 1.7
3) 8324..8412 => 1.73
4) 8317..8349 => 1.75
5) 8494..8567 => 1.63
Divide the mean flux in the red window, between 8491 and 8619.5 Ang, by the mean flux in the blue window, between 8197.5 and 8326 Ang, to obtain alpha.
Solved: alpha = 0.9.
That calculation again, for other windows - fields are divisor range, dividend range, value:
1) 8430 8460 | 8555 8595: 1.03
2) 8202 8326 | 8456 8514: 0.95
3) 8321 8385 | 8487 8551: 0.94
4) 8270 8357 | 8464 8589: 0.95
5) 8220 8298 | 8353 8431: 0.97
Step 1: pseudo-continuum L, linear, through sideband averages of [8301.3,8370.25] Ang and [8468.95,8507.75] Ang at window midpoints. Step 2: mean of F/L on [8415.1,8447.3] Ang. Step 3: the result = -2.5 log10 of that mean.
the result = 0.01 mag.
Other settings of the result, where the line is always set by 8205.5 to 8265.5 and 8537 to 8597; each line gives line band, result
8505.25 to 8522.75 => 0.004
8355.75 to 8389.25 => 0.006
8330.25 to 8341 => 0.009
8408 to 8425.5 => -0.019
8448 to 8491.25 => -0.007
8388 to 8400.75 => 0.017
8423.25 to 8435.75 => -0.018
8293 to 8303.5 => -0.012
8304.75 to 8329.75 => -0.002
